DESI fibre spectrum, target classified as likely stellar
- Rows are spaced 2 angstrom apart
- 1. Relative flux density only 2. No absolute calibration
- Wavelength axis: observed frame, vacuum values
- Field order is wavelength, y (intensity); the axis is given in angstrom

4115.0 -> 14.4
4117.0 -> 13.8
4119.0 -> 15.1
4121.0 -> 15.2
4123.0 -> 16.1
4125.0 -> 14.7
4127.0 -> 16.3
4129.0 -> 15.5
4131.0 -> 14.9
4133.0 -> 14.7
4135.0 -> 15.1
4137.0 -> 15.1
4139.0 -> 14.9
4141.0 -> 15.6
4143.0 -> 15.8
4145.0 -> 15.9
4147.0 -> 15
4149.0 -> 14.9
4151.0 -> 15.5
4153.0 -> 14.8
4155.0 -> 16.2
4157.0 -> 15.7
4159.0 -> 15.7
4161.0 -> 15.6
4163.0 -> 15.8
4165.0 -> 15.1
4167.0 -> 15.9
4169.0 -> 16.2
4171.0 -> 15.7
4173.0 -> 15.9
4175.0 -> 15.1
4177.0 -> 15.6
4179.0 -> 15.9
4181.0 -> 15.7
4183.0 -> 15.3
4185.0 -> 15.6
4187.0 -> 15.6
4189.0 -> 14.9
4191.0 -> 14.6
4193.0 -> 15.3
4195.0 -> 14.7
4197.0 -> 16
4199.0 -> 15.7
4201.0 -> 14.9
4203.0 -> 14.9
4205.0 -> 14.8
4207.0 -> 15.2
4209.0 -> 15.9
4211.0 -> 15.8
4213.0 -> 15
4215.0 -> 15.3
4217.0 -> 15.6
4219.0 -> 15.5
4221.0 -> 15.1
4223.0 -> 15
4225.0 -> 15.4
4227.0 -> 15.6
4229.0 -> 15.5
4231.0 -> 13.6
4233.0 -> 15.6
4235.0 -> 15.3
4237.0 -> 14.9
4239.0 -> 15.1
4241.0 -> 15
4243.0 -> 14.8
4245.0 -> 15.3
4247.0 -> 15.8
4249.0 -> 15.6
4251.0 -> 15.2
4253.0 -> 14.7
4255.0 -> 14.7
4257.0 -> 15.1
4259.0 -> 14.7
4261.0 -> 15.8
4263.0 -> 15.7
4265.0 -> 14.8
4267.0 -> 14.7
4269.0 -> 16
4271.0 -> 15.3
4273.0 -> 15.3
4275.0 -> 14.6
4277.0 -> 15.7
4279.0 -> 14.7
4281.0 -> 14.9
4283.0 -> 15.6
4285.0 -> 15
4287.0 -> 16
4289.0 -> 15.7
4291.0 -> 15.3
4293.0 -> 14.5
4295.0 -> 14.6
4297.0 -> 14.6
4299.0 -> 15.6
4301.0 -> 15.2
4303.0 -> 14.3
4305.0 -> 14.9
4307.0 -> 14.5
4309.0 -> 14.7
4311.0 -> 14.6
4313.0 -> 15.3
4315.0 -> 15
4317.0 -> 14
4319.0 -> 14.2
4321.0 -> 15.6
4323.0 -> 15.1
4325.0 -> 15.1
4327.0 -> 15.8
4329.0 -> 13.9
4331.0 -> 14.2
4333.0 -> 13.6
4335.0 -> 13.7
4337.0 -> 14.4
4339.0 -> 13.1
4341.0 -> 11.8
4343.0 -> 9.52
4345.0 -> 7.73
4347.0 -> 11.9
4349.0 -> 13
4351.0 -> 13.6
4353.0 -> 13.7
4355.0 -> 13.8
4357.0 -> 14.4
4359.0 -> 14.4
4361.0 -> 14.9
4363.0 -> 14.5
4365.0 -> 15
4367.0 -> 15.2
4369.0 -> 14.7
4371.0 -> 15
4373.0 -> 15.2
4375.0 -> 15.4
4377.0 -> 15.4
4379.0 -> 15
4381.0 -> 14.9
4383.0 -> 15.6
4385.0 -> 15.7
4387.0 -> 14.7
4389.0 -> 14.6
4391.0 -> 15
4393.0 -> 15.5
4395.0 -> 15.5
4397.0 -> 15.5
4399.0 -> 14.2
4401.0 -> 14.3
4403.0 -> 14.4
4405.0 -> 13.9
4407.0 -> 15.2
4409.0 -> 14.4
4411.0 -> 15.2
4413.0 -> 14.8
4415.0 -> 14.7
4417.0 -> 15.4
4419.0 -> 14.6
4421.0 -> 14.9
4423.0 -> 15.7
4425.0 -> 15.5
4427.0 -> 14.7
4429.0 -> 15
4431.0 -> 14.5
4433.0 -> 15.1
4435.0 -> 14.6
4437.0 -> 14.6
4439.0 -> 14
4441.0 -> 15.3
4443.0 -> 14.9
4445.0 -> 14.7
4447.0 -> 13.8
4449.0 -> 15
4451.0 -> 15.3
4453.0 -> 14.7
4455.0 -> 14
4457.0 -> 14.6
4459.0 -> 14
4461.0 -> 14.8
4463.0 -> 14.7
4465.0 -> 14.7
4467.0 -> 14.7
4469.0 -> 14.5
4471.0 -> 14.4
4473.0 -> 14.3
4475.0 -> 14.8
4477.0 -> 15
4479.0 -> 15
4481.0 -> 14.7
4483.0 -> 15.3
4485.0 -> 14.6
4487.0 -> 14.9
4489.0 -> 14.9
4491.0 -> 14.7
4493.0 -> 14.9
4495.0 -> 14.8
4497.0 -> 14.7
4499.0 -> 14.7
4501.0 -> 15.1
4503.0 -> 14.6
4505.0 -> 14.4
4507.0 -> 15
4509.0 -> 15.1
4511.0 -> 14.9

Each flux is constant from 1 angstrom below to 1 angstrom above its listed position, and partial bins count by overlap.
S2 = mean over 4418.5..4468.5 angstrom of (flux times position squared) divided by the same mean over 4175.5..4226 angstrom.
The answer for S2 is 1.08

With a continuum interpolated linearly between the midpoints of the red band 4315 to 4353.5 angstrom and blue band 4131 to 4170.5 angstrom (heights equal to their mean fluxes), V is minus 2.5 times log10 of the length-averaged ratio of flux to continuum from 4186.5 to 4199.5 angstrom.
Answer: -0.019 mag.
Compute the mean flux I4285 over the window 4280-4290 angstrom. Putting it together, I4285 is 15.4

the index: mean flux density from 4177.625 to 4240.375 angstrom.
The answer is 15.3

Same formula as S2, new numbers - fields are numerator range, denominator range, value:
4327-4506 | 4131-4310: 1.04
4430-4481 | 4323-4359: 1.17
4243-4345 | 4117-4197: 1.02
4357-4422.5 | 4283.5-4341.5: 1.05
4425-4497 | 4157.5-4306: 1.07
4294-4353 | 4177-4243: 0.96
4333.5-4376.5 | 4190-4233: 0.96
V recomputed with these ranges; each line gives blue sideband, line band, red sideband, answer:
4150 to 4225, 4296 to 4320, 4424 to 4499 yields 0.03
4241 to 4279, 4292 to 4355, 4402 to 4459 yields 0.08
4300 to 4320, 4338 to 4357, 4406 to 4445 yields 0.21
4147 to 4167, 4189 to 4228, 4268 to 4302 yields 0.01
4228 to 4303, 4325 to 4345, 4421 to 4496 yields 0.14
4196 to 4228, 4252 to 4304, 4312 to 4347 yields -0.06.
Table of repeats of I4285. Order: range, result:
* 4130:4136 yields 14.9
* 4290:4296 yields 14.8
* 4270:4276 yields 15.1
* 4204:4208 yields 15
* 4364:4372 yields 15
